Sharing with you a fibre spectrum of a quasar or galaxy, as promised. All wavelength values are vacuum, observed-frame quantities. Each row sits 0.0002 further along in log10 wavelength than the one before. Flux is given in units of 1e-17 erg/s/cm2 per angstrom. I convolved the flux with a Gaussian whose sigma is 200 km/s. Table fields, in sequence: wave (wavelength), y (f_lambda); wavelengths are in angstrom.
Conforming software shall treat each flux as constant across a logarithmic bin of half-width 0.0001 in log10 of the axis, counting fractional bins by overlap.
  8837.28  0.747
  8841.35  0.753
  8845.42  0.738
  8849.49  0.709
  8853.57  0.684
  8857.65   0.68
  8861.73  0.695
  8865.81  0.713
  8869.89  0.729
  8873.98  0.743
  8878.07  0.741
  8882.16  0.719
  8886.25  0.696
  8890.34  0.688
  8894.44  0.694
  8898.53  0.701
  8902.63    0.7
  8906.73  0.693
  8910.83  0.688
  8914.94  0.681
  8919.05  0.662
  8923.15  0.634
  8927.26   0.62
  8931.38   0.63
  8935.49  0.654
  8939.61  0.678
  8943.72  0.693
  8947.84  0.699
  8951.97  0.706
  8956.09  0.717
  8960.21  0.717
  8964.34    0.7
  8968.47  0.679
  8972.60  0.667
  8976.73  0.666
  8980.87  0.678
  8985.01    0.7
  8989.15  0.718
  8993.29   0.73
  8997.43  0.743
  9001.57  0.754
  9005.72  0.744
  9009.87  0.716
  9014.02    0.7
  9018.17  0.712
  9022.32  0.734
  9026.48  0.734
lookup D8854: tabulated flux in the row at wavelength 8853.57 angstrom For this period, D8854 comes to 0.684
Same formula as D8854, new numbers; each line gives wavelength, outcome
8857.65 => 0.68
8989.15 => 0.718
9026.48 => 0.734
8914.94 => 0.681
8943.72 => 0.693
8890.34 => 0.688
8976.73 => 0.666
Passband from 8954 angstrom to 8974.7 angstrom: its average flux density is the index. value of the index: 0.696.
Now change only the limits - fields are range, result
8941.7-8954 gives 0.699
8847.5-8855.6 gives 0.696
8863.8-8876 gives 0.728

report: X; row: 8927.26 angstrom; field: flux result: 0.62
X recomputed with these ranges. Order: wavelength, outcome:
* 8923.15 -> 0.634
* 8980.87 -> 0.678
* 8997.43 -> 0.743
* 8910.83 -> 0.688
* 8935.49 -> 0.654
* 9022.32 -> 0.734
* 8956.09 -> 0.717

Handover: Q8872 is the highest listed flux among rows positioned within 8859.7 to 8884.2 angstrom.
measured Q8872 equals 0.743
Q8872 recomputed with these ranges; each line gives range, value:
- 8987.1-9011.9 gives 0.754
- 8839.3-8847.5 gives 0.753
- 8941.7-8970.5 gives 0.717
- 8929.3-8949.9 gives 0.699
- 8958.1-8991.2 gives 0.718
